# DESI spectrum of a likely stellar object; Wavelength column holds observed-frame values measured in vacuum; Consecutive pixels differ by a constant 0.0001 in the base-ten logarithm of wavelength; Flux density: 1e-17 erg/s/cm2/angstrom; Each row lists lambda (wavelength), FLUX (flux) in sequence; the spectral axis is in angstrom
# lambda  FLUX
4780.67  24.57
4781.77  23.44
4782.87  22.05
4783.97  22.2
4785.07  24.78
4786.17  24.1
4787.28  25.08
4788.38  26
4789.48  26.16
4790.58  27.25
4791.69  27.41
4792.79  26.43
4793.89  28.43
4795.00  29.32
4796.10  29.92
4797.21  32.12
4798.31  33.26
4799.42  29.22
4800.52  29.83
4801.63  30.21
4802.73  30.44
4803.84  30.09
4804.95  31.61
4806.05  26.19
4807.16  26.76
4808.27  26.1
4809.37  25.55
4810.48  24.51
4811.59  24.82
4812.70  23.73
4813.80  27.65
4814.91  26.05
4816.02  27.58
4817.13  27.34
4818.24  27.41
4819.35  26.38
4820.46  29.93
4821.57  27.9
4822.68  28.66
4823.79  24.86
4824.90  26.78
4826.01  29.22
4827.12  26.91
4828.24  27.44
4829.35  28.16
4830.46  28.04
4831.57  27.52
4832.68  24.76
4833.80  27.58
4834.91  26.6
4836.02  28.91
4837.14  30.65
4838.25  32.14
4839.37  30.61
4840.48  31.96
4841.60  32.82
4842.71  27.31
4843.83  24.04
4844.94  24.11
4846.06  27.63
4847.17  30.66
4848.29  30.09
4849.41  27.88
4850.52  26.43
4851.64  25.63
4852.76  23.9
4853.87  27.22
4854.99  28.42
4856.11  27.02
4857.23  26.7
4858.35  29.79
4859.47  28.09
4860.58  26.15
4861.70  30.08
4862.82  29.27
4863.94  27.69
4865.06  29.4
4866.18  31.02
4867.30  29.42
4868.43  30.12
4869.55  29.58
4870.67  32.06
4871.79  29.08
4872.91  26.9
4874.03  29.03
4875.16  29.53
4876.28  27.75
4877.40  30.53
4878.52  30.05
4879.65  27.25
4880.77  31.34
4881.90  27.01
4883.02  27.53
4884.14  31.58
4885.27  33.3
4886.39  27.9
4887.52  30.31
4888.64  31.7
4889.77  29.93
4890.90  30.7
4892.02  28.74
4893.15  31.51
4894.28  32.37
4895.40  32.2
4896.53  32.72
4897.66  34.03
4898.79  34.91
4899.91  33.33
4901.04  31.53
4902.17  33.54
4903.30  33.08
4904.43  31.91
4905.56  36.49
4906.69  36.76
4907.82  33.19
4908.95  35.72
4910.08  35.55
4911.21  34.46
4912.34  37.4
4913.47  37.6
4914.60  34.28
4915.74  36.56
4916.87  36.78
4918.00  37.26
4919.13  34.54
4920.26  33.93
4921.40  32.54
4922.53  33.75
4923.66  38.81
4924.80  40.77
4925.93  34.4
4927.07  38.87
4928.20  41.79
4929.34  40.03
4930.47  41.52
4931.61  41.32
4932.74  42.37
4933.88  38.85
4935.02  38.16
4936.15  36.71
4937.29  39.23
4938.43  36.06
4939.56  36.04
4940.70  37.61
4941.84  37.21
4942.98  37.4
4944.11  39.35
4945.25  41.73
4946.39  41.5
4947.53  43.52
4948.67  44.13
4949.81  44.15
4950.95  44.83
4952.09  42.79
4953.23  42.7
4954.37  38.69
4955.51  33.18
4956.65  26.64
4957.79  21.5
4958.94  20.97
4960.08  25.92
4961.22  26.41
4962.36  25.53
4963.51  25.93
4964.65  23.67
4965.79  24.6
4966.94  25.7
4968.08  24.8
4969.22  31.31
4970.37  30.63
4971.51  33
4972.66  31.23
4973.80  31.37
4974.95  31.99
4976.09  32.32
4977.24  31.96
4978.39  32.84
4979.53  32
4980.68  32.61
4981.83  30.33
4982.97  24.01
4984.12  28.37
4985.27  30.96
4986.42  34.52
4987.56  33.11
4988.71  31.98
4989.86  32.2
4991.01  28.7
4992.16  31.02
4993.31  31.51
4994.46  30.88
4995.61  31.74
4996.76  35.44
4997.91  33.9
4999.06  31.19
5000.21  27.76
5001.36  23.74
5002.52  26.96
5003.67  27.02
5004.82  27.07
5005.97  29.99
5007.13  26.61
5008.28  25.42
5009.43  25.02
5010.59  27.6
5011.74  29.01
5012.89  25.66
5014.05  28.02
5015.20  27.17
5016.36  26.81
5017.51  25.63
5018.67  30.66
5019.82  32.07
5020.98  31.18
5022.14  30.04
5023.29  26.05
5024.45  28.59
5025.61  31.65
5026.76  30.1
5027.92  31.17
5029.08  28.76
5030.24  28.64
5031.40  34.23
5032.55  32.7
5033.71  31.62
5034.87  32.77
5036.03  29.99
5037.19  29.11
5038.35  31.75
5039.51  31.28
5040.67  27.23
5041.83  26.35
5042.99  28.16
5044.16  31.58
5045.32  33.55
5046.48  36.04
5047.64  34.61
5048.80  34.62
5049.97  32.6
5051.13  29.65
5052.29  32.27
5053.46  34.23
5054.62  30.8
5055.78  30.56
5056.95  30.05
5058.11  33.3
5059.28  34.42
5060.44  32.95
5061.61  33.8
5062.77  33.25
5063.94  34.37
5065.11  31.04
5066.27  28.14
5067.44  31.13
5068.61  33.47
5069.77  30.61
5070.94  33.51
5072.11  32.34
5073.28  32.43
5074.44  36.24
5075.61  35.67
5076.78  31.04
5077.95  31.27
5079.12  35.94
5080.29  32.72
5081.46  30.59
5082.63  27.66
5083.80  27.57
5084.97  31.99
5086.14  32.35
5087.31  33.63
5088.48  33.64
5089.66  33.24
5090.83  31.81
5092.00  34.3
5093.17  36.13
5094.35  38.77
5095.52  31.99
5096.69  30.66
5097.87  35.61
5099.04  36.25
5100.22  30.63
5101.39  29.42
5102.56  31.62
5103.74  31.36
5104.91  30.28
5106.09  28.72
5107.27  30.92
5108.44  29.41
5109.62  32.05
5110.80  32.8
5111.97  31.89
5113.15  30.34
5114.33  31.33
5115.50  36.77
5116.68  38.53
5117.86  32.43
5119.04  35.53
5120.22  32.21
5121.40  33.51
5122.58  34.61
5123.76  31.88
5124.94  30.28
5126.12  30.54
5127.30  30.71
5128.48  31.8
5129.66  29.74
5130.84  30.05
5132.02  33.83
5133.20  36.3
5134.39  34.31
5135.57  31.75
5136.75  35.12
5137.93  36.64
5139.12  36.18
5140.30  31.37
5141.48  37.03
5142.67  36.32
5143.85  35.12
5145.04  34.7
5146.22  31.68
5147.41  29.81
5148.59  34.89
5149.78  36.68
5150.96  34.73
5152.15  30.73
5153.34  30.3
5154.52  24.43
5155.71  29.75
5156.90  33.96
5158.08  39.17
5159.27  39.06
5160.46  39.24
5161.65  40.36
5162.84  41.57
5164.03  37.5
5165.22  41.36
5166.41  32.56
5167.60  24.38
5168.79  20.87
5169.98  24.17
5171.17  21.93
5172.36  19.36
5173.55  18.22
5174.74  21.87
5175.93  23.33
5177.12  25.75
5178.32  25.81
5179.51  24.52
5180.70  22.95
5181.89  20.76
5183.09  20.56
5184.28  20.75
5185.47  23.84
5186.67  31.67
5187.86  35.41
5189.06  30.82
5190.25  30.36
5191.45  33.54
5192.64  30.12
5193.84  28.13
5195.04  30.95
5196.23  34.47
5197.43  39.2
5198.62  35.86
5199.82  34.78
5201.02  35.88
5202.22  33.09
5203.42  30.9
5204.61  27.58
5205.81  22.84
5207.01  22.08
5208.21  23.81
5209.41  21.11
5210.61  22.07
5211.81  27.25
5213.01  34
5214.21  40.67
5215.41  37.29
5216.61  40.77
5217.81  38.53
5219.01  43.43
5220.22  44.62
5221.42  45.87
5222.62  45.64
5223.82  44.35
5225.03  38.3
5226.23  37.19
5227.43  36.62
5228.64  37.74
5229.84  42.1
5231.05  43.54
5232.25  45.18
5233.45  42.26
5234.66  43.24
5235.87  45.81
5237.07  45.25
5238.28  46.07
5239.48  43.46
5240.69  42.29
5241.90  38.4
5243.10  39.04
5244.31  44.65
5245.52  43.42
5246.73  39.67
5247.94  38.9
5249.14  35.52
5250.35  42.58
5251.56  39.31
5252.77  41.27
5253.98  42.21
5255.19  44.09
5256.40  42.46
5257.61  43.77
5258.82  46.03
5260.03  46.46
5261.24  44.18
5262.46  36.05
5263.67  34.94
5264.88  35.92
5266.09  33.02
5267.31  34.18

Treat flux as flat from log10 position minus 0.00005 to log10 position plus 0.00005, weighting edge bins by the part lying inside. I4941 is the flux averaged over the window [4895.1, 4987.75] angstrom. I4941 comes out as 34.4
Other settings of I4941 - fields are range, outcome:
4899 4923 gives 34.8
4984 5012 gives 29.7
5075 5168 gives 33.2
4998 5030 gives 28.3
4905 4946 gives 37.4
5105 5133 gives 32.2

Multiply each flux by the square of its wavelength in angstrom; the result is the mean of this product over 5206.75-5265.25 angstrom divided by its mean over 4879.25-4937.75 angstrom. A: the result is 1.31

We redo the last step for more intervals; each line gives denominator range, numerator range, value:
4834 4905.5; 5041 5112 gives 1.18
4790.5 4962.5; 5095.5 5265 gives 1.22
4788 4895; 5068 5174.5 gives 1.28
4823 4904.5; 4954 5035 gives 1.06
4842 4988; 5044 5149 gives 1.09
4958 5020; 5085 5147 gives 1.20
